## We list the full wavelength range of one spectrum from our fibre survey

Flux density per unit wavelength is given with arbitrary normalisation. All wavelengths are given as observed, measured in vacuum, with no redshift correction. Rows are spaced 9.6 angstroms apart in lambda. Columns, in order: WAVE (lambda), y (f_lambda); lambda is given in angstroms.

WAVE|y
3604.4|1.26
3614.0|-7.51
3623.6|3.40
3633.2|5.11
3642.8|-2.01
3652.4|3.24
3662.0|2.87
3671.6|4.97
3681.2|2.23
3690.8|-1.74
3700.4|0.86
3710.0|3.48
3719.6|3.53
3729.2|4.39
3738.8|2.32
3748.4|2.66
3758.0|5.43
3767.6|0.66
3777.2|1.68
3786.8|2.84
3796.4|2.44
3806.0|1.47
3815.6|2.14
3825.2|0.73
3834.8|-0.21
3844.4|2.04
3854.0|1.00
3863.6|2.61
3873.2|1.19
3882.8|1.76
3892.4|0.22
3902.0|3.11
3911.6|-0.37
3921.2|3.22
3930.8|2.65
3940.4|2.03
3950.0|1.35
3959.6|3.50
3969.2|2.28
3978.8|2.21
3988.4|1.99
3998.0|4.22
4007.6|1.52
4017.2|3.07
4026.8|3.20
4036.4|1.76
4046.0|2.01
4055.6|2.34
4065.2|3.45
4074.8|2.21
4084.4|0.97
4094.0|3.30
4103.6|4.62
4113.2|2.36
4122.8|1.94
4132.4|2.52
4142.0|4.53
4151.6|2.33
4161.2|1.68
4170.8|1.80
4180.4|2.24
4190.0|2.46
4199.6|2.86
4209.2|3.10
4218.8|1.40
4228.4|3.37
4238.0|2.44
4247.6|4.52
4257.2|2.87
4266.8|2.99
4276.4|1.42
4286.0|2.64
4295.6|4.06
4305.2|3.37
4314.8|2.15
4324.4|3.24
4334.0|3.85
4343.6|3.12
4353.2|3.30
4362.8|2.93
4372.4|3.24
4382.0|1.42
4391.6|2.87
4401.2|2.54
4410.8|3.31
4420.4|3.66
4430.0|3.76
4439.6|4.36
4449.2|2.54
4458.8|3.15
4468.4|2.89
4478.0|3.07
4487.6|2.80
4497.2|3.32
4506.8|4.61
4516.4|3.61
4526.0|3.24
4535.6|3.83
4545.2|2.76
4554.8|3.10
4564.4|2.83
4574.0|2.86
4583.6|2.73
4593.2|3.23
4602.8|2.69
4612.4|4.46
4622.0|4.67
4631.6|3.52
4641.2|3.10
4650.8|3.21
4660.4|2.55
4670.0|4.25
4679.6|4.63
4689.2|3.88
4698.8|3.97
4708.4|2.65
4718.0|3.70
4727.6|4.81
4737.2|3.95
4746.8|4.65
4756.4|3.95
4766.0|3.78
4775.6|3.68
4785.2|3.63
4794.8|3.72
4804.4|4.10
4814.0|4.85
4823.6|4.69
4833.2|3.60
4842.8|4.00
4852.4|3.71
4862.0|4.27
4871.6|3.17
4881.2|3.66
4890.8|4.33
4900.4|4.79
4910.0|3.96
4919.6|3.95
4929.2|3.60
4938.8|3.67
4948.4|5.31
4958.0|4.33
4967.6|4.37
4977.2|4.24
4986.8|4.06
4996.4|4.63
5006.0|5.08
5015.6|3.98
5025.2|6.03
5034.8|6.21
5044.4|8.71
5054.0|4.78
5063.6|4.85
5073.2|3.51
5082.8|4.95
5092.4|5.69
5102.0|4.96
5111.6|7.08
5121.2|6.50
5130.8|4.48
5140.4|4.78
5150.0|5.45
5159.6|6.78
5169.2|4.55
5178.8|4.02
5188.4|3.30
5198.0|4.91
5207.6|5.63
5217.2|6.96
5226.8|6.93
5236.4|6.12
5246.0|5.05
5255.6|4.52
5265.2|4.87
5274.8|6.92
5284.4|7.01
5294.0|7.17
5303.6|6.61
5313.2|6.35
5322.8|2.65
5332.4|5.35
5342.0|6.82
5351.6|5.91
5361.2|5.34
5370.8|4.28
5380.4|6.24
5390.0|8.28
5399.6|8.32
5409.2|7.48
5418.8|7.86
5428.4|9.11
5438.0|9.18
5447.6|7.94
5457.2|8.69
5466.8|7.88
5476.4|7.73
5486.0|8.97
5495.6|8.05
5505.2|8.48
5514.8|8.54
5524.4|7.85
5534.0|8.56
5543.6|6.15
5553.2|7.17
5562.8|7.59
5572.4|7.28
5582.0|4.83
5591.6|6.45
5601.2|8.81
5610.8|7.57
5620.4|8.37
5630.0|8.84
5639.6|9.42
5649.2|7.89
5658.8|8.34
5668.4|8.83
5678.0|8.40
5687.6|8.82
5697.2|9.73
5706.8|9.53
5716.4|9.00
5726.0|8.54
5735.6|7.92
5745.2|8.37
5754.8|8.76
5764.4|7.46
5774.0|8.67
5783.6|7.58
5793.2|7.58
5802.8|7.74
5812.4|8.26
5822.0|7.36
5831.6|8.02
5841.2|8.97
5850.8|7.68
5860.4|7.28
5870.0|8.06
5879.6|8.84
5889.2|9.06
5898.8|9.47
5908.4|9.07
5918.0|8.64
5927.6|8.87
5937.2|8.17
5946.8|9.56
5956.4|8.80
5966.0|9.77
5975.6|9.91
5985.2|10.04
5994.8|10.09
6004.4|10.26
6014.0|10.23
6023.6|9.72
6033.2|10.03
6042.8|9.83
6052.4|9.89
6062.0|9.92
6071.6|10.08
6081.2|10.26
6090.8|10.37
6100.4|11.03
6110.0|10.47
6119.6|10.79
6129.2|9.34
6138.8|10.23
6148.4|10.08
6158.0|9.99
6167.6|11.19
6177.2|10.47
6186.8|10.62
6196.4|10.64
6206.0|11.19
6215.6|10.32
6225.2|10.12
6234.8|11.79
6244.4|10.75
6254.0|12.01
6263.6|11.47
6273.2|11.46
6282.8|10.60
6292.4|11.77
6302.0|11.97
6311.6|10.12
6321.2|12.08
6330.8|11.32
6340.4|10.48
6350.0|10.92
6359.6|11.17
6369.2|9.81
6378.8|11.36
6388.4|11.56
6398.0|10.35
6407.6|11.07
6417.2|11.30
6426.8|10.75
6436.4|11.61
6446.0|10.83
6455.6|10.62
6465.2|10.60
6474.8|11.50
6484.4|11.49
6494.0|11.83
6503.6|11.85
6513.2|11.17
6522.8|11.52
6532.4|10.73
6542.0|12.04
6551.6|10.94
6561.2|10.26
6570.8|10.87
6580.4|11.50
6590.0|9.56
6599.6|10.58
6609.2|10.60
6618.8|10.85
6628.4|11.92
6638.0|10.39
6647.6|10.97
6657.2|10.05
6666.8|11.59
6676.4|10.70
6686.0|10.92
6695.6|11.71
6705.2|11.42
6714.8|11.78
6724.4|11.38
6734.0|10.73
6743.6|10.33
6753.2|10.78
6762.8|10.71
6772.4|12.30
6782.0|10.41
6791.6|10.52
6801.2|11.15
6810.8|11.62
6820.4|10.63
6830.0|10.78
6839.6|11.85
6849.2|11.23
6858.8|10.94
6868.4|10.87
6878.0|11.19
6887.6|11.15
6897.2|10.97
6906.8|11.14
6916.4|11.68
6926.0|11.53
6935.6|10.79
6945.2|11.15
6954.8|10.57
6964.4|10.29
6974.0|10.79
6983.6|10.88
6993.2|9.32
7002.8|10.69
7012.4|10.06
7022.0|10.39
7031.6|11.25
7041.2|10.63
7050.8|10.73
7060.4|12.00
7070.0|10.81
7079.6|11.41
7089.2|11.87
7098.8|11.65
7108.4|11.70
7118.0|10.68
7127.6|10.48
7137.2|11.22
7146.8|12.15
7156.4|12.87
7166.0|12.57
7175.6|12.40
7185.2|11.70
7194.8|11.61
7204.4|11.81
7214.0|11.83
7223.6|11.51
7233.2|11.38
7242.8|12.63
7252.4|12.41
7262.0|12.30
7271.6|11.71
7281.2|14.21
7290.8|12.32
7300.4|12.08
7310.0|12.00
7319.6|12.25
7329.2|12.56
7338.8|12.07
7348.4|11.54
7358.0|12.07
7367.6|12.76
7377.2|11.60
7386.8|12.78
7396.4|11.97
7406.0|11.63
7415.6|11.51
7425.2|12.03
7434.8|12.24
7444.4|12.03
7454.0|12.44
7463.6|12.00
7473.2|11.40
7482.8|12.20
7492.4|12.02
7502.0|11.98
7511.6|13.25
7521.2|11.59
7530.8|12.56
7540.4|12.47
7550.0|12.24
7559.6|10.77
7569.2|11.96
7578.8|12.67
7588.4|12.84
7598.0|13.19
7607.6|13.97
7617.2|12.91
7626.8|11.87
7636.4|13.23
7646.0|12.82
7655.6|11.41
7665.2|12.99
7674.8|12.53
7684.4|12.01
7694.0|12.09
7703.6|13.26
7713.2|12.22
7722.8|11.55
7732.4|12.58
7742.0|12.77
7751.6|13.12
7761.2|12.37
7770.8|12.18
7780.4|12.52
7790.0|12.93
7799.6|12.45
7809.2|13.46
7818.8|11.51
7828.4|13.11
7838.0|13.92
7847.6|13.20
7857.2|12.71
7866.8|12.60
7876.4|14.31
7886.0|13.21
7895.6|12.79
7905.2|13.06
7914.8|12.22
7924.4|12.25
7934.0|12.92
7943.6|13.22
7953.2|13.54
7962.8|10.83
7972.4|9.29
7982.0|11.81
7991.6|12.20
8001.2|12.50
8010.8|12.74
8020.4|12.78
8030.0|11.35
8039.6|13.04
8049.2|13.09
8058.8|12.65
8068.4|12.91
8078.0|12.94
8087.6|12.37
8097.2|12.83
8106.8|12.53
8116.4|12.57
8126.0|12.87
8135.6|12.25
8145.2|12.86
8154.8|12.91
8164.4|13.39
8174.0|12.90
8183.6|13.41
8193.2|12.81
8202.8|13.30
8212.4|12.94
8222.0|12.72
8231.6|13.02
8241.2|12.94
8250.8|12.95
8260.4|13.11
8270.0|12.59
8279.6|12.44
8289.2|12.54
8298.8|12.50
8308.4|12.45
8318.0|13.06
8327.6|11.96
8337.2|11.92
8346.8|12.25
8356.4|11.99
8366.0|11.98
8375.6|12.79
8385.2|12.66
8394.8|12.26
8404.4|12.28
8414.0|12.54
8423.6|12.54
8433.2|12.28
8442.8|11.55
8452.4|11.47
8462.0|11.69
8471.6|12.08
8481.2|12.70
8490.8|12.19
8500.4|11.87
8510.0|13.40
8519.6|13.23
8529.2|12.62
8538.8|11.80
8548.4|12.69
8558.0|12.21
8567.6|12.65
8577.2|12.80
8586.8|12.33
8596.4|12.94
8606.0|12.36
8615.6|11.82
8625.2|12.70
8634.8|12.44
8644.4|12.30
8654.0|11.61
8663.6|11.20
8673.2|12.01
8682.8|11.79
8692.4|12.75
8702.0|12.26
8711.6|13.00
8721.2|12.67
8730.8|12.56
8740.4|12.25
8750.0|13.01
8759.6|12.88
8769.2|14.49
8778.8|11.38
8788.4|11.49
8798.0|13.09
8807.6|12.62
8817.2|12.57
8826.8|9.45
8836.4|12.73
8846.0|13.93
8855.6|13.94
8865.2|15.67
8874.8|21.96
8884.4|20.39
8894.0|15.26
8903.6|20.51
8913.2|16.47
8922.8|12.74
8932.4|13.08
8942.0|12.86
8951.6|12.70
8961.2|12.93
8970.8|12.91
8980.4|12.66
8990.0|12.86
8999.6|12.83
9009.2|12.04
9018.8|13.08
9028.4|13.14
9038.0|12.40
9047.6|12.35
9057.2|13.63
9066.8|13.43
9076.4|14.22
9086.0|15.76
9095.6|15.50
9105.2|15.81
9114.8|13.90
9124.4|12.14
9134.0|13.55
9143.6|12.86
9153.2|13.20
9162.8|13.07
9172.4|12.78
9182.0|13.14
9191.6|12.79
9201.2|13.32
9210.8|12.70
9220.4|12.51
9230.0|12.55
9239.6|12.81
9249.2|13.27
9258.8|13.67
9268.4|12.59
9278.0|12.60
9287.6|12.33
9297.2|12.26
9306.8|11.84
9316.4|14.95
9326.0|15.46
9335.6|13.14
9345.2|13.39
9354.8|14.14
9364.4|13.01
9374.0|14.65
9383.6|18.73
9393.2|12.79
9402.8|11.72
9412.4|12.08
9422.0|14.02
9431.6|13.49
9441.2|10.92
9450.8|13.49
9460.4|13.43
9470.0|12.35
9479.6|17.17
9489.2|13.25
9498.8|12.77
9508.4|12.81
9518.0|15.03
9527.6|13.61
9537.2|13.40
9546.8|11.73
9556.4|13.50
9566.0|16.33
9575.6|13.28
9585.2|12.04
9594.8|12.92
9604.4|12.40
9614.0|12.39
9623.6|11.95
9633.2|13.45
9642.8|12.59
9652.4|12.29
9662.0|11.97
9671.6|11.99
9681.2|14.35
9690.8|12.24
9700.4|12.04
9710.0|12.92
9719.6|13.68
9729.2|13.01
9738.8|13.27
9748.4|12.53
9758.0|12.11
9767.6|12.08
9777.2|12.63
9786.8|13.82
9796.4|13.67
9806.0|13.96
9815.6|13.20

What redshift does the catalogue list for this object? 0.353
